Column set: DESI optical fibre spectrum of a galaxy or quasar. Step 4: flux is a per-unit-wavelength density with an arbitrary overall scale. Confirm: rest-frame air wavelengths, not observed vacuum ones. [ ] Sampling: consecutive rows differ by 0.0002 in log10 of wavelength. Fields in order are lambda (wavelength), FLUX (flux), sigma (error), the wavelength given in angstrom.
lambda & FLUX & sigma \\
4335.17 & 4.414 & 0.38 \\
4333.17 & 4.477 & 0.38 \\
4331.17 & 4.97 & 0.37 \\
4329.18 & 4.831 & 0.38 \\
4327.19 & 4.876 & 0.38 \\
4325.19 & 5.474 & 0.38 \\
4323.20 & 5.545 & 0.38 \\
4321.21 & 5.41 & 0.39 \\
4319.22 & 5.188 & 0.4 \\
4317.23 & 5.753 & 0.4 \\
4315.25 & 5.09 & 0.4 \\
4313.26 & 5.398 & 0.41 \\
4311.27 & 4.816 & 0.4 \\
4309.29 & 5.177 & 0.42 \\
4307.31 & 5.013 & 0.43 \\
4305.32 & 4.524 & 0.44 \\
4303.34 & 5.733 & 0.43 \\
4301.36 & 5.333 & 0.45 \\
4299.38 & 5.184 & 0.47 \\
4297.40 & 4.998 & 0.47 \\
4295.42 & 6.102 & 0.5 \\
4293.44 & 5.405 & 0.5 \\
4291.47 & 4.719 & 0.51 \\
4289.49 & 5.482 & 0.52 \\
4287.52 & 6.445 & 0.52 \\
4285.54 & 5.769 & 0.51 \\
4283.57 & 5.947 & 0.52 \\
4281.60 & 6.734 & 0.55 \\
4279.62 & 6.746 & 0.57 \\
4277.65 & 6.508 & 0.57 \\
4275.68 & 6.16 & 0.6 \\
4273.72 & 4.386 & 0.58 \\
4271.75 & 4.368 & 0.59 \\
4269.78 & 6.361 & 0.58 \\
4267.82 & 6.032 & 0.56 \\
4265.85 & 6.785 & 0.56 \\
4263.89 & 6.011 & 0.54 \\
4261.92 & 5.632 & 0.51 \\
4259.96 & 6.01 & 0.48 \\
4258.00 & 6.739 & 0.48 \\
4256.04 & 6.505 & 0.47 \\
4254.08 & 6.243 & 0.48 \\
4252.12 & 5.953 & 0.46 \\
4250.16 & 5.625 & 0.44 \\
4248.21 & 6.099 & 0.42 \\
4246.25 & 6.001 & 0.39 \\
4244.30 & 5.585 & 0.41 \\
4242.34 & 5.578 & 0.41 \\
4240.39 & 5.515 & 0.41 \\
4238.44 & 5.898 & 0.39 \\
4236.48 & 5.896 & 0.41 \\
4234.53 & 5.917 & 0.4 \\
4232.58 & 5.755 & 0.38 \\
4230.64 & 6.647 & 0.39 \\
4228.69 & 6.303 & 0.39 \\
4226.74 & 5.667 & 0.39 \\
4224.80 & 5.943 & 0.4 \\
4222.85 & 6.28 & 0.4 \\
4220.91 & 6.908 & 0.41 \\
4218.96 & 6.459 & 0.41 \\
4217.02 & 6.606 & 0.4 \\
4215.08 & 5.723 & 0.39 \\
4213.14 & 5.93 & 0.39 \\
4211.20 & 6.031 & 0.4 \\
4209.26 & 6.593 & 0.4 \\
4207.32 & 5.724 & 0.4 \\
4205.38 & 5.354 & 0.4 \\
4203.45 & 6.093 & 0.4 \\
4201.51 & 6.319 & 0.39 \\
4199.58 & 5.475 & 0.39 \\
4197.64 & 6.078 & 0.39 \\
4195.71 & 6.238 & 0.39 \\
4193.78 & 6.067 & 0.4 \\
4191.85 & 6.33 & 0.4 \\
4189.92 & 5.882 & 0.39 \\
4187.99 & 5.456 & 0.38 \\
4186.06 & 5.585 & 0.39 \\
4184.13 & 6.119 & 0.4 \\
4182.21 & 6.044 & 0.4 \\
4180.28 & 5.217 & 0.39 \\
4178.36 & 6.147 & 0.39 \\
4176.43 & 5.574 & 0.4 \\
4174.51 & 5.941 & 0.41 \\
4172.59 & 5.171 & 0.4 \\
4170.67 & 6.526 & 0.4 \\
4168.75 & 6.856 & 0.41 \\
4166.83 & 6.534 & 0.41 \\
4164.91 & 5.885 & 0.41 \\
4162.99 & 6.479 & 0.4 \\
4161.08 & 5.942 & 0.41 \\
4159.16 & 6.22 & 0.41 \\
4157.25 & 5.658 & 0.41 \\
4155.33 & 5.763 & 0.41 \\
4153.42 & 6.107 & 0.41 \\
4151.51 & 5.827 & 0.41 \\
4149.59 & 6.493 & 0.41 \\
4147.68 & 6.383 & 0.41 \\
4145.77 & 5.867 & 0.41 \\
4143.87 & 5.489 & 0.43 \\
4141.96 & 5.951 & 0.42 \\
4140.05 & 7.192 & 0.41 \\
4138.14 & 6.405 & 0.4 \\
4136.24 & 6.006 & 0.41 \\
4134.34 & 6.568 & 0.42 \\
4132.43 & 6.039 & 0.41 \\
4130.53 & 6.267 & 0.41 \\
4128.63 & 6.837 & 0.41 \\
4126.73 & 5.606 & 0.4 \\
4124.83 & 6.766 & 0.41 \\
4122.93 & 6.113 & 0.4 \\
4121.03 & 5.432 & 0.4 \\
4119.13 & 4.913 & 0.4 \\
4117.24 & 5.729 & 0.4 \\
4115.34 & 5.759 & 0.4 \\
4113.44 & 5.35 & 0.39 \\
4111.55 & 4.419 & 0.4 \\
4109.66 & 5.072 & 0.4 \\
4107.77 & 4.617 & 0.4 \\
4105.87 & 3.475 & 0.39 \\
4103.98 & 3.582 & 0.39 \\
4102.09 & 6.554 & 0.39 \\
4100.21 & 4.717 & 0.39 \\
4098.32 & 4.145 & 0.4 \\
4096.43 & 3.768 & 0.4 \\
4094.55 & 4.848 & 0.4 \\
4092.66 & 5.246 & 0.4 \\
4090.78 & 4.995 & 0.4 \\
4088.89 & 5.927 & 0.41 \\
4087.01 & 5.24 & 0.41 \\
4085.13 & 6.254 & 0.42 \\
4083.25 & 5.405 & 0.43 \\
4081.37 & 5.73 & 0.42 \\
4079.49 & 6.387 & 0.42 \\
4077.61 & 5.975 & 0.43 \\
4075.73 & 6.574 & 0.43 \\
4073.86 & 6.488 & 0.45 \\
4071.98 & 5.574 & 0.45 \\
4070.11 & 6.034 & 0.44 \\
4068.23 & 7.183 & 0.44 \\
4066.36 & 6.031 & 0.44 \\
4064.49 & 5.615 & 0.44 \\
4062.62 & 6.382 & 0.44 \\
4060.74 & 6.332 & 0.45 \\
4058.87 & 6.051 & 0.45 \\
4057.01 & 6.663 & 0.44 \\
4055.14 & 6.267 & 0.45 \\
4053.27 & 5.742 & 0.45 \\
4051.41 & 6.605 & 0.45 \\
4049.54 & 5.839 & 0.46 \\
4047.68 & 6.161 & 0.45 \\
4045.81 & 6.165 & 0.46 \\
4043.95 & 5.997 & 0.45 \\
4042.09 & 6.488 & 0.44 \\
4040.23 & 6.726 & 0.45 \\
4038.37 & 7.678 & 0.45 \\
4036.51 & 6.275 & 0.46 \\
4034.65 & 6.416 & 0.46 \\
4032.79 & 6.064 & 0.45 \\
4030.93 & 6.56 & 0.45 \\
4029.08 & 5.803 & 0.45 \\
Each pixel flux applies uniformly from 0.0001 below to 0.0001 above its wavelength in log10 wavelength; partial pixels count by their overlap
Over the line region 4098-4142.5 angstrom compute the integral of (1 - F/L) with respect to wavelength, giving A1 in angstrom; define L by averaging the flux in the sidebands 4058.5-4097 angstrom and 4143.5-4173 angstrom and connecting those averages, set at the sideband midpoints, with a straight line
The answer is 3.0 angstrom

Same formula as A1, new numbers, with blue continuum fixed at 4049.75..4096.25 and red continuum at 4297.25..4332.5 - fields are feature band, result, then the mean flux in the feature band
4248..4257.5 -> -1.31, 6.12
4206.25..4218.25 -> -1.31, 6.1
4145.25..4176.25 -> -2.34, 6.09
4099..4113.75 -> 2.91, 4.69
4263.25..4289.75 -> -3.46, 6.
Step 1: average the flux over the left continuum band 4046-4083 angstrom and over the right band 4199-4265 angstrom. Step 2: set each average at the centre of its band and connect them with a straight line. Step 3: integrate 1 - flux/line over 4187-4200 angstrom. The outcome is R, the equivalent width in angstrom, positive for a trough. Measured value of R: 0.25 angstrom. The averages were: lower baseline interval 6.18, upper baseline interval 6.03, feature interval 5.95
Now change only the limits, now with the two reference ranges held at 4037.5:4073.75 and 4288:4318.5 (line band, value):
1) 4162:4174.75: -0.8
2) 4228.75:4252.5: -1.5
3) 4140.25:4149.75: -0.3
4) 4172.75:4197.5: -0.5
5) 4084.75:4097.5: 2.1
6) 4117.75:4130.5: 0.1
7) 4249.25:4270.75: -2.9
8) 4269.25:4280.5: -0.7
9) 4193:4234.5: -3.4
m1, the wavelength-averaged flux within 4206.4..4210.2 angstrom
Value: 6.16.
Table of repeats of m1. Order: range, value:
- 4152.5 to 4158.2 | 5.84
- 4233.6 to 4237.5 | 5.89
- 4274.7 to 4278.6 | 6.34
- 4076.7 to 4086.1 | 5.95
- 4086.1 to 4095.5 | 5.25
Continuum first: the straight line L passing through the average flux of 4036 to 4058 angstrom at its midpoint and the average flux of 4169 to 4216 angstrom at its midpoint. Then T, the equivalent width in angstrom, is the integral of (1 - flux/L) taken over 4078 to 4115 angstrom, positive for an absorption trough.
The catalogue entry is 6.9 angstrom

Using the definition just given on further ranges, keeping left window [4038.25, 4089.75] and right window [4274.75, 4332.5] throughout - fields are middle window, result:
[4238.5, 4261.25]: -1.4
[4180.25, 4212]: -0.8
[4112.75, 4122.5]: 0.9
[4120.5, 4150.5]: -1.3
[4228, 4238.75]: -0.7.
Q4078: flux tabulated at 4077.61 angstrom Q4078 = 5.975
